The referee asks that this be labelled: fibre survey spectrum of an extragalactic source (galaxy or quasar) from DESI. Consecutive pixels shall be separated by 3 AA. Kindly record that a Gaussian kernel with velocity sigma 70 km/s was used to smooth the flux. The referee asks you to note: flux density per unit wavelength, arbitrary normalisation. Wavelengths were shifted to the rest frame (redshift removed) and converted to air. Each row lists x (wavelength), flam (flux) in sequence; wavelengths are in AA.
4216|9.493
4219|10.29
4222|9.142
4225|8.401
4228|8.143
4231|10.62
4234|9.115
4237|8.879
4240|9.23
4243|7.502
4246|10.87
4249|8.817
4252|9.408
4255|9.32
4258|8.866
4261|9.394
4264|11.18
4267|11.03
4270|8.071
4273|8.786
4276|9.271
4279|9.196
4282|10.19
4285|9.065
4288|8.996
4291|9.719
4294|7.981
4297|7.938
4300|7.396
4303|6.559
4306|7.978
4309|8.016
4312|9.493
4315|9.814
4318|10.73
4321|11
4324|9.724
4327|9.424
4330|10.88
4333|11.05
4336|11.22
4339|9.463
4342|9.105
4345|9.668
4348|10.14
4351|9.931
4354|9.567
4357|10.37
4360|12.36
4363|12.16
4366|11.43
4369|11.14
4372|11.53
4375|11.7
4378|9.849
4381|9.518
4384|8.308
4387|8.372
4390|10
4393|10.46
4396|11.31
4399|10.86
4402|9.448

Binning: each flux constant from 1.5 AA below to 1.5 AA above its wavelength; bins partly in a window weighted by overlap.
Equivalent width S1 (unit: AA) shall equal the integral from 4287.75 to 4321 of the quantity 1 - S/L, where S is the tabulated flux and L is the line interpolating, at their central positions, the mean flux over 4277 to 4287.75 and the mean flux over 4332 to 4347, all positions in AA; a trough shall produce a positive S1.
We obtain 3.4 AA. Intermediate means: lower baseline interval 9.42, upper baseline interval 10.1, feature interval 8.7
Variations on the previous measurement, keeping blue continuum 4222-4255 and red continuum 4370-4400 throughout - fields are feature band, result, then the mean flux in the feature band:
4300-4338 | 0.59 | 9.57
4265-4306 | 2.89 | 8.78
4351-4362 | -0.80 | 10.7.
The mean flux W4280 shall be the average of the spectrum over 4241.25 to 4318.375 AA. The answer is 9.04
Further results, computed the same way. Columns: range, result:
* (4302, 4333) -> 9.49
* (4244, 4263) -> 9.44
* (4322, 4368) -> 10.4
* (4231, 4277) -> 9.36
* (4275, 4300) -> 8.94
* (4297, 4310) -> 7.52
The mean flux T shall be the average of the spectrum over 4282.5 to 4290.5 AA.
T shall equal 9.26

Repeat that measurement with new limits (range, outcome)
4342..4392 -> 10.3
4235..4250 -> 9.07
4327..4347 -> 10.2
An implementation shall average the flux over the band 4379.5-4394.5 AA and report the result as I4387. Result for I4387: 9.33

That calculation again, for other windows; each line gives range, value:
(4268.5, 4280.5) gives 8.83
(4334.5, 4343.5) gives 9.93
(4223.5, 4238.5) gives 9.03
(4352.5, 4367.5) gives 11.2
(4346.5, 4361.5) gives 10.5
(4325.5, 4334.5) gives 10.5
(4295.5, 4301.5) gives 7.67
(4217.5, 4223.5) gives 9.72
